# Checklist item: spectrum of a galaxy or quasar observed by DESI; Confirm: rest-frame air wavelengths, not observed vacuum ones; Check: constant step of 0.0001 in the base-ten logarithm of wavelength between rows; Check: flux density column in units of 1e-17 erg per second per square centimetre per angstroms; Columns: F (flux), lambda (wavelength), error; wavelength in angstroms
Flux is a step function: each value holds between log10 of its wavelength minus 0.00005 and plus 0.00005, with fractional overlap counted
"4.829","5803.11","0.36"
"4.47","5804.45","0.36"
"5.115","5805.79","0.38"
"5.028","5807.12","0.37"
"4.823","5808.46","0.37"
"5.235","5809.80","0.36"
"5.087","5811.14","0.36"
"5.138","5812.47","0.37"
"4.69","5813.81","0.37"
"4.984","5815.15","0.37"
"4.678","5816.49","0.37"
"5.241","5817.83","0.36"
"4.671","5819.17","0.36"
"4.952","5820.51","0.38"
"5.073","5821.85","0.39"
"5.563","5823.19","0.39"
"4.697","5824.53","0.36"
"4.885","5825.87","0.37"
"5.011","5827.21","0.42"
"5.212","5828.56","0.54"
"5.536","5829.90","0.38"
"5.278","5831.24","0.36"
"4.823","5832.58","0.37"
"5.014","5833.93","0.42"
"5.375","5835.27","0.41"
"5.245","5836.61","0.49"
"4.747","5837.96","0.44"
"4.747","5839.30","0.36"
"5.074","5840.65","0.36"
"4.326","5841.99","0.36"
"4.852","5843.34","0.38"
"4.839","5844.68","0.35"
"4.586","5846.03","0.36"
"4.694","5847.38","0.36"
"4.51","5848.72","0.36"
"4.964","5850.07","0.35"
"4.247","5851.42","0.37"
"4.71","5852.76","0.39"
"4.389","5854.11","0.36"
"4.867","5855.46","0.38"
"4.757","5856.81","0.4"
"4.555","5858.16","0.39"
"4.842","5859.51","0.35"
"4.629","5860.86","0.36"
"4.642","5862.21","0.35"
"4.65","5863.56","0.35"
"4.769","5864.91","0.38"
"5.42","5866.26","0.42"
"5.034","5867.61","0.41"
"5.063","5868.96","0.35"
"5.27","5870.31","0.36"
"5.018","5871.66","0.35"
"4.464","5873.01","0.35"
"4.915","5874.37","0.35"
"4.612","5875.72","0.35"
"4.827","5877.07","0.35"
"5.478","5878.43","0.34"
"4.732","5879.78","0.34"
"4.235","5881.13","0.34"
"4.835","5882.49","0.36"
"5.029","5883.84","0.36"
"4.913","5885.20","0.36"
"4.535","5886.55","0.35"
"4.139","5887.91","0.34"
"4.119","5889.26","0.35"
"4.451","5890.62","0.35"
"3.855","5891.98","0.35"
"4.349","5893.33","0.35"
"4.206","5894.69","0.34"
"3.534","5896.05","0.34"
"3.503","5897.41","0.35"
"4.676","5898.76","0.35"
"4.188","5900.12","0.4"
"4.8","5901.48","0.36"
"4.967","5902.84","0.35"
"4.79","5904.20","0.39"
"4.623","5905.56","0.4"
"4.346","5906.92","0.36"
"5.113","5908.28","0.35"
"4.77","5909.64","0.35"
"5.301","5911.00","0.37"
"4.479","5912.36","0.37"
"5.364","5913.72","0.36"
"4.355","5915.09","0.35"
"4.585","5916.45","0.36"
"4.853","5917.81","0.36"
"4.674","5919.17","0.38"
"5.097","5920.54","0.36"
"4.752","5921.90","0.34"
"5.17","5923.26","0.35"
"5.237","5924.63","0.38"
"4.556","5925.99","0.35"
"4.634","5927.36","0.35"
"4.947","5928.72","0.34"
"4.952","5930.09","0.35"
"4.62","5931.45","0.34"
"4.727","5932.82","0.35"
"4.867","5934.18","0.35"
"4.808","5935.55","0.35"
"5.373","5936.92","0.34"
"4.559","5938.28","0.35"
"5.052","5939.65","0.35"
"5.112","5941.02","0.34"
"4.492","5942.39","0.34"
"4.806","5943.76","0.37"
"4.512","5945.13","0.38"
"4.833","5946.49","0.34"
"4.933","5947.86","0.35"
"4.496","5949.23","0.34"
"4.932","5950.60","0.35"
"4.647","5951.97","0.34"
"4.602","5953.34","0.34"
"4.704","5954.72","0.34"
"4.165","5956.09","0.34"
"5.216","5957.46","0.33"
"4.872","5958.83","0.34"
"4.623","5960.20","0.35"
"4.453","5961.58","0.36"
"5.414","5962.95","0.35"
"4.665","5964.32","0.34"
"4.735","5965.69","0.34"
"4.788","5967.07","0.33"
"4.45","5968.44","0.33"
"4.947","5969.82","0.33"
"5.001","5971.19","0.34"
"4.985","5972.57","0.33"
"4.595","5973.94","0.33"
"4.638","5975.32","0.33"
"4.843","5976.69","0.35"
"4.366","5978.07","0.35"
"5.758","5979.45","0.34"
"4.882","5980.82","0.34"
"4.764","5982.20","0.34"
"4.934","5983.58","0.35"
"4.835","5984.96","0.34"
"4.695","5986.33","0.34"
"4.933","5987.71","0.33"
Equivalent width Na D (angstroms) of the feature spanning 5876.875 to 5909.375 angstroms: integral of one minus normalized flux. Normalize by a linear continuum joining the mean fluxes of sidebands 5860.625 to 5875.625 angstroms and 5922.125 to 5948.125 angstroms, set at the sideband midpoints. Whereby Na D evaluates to 2.5 angstroms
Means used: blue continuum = 4.9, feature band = 4.51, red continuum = 4.85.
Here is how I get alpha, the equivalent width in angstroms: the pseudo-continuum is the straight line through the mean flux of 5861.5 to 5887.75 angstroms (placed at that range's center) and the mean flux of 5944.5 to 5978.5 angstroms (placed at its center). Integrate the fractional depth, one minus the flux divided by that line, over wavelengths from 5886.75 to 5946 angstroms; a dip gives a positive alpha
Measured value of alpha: 1.7 angstroms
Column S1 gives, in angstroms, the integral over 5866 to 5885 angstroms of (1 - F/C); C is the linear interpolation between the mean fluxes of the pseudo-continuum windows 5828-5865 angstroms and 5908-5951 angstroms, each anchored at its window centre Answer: -0.3 angstroms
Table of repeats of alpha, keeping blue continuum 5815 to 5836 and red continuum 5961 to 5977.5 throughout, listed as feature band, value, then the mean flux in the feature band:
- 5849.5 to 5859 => 0.7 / 4.64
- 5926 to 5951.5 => 0.2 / 4.81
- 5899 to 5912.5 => 0.5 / 4.75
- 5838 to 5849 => 0.7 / 4.71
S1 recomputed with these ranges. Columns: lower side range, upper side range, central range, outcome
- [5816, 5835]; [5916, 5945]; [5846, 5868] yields 1.19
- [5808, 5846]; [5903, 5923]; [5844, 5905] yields 3.15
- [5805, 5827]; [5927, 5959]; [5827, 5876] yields 0.76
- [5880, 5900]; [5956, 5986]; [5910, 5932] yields -1.63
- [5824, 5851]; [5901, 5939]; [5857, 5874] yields 0.09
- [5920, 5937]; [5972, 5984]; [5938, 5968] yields 0.73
